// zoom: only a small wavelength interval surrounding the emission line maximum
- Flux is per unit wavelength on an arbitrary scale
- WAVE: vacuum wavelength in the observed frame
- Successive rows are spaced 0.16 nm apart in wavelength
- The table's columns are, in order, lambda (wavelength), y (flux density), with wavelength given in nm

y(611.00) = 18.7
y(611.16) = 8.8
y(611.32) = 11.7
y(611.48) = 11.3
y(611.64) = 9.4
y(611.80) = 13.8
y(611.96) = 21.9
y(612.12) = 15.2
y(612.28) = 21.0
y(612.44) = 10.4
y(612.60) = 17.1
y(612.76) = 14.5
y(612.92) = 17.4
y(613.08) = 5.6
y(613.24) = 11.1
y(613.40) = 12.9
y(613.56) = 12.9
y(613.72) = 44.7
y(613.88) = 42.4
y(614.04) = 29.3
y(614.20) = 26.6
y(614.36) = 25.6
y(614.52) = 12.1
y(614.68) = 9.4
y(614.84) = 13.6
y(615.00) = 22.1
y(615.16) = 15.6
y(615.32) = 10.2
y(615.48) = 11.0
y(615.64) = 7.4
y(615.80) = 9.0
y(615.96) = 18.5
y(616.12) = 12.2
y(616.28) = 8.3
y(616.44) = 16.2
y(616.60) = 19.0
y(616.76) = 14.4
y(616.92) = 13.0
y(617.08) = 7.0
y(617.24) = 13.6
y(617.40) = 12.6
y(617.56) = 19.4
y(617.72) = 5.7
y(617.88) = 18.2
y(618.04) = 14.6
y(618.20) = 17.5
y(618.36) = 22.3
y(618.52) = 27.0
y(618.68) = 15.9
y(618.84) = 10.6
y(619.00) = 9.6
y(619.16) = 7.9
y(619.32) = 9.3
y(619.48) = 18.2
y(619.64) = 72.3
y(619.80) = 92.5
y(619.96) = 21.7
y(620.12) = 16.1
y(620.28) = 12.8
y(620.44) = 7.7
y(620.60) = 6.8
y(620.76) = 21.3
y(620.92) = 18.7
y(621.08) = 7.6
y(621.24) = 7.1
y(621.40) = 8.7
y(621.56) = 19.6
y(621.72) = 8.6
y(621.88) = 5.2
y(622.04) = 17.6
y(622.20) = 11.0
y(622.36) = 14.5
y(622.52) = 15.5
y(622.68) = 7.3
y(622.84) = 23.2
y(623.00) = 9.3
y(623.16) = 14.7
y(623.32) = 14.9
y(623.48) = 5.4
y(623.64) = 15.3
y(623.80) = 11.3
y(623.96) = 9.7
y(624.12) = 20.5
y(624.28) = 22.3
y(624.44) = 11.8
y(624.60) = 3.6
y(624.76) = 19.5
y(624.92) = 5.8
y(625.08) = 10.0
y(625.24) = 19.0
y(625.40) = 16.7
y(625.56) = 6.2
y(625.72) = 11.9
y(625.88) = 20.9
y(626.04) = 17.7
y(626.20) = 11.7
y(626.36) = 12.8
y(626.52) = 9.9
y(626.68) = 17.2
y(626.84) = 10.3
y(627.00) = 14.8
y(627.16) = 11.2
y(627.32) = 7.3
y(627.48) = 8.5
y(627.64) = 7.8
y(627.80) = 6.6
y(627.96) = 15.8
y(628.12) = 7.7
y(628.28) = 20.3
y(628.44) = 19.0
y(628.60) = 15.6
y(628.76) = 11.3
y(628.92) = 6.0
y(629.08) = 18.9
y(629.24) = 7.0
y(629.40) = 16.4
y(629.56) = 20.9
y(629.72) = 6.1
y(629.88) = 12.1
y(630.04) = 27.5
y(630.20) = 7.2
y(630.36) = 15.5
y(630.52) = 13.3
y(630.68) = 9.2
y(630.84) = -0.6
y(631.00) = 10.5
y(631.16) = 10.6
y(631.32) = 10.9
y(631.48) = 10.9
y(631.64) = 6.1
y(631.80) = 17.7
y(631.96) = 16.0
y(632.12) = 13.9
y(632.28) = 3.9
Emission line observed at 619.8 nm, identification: [O III]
